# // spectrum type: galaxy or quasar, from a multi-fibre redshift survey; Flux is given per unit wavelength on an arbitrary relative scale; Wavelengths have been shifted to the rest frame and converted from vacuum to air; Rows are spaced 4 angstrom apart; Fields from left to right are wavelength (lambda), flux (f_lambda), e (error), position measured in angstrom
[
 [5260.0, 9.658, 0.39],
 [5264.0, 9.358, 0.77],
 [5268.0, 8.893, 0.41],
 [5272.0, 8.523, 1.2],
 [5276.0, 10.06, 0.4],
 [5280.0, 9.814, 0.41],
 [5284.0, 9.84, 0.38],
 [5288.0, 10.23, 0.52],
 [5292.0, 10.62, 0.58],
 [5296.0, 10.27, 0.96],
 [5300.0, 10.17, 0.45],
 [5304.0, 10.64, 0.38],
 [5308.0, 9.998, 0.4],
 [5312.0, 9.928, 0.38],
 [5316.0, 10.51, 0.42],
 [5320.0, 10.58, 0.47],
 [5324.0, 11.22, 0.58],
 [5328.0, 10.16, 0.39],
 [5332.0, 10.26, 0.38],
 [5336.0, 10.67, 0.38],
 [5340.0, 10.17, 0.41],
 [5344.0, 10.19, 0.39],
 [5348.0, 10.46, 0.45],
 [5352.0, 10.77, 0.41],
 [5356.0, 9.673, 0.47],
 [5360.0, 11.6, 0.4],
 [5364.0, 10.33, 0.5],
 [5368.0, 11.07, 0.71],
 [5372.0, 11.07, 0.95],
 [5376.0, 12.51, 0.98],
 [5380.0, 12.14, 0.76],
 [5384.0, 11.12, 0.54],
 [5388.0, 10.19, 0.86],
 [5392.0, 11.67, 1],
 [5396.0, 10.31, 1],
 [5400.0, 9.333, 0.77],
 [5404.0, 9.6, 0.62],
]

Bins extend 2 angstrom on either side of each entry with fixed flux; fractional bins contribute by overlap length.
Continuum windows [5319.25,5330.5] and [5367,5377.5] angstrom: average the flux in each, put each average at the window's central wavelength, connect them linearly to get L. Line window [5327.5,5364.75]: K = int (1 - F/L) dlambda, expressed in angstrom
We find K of 2.0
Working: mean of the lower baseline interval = 10.6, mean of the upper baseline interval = 11.6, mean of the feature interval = 10.4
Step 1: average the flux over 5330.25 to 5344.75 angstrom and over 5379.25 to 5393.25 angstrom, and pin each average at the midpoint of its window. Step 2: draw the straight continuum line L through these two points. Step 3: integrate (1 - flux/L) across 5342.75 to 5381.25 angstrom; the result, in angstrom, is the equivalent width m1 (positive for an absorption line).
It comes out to -0.7 angstrom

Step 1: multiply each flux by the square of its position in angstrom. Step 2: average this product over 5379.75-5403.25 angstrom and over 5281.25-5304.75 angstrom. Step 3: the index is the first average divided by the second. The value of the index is 1.1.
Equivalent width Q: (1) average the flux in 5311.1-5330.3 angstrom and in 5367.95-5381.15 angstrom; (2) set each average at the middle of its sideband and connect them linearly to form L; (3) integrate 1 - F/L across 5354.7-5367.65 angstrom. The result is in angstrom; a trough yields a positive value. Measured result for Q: 0.9 angstrom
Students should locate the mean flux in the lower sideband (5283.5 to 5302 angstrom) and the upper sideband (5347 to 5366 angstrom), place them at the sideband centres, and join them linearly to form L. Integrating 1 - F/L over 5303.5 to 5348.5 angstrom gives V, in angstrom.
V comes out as 0.1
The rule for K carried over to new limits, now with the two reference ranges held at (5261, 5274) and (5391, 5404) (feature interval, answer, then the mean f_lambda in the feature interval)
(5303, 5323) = -2.0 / 10.4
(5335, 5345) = -0.7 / 10.3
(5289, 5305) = -2.0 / 10.4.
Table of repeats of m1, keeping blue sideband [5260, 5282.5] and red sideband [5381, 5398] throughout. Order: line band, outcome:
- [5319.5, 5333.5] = -0.7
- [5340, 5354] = -0.1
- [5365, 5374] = -0.3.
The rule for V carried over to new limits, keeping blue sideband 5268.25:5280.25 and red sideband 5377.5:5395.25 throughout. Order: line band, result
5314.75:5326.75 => -0.7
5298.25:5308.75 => -0.5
